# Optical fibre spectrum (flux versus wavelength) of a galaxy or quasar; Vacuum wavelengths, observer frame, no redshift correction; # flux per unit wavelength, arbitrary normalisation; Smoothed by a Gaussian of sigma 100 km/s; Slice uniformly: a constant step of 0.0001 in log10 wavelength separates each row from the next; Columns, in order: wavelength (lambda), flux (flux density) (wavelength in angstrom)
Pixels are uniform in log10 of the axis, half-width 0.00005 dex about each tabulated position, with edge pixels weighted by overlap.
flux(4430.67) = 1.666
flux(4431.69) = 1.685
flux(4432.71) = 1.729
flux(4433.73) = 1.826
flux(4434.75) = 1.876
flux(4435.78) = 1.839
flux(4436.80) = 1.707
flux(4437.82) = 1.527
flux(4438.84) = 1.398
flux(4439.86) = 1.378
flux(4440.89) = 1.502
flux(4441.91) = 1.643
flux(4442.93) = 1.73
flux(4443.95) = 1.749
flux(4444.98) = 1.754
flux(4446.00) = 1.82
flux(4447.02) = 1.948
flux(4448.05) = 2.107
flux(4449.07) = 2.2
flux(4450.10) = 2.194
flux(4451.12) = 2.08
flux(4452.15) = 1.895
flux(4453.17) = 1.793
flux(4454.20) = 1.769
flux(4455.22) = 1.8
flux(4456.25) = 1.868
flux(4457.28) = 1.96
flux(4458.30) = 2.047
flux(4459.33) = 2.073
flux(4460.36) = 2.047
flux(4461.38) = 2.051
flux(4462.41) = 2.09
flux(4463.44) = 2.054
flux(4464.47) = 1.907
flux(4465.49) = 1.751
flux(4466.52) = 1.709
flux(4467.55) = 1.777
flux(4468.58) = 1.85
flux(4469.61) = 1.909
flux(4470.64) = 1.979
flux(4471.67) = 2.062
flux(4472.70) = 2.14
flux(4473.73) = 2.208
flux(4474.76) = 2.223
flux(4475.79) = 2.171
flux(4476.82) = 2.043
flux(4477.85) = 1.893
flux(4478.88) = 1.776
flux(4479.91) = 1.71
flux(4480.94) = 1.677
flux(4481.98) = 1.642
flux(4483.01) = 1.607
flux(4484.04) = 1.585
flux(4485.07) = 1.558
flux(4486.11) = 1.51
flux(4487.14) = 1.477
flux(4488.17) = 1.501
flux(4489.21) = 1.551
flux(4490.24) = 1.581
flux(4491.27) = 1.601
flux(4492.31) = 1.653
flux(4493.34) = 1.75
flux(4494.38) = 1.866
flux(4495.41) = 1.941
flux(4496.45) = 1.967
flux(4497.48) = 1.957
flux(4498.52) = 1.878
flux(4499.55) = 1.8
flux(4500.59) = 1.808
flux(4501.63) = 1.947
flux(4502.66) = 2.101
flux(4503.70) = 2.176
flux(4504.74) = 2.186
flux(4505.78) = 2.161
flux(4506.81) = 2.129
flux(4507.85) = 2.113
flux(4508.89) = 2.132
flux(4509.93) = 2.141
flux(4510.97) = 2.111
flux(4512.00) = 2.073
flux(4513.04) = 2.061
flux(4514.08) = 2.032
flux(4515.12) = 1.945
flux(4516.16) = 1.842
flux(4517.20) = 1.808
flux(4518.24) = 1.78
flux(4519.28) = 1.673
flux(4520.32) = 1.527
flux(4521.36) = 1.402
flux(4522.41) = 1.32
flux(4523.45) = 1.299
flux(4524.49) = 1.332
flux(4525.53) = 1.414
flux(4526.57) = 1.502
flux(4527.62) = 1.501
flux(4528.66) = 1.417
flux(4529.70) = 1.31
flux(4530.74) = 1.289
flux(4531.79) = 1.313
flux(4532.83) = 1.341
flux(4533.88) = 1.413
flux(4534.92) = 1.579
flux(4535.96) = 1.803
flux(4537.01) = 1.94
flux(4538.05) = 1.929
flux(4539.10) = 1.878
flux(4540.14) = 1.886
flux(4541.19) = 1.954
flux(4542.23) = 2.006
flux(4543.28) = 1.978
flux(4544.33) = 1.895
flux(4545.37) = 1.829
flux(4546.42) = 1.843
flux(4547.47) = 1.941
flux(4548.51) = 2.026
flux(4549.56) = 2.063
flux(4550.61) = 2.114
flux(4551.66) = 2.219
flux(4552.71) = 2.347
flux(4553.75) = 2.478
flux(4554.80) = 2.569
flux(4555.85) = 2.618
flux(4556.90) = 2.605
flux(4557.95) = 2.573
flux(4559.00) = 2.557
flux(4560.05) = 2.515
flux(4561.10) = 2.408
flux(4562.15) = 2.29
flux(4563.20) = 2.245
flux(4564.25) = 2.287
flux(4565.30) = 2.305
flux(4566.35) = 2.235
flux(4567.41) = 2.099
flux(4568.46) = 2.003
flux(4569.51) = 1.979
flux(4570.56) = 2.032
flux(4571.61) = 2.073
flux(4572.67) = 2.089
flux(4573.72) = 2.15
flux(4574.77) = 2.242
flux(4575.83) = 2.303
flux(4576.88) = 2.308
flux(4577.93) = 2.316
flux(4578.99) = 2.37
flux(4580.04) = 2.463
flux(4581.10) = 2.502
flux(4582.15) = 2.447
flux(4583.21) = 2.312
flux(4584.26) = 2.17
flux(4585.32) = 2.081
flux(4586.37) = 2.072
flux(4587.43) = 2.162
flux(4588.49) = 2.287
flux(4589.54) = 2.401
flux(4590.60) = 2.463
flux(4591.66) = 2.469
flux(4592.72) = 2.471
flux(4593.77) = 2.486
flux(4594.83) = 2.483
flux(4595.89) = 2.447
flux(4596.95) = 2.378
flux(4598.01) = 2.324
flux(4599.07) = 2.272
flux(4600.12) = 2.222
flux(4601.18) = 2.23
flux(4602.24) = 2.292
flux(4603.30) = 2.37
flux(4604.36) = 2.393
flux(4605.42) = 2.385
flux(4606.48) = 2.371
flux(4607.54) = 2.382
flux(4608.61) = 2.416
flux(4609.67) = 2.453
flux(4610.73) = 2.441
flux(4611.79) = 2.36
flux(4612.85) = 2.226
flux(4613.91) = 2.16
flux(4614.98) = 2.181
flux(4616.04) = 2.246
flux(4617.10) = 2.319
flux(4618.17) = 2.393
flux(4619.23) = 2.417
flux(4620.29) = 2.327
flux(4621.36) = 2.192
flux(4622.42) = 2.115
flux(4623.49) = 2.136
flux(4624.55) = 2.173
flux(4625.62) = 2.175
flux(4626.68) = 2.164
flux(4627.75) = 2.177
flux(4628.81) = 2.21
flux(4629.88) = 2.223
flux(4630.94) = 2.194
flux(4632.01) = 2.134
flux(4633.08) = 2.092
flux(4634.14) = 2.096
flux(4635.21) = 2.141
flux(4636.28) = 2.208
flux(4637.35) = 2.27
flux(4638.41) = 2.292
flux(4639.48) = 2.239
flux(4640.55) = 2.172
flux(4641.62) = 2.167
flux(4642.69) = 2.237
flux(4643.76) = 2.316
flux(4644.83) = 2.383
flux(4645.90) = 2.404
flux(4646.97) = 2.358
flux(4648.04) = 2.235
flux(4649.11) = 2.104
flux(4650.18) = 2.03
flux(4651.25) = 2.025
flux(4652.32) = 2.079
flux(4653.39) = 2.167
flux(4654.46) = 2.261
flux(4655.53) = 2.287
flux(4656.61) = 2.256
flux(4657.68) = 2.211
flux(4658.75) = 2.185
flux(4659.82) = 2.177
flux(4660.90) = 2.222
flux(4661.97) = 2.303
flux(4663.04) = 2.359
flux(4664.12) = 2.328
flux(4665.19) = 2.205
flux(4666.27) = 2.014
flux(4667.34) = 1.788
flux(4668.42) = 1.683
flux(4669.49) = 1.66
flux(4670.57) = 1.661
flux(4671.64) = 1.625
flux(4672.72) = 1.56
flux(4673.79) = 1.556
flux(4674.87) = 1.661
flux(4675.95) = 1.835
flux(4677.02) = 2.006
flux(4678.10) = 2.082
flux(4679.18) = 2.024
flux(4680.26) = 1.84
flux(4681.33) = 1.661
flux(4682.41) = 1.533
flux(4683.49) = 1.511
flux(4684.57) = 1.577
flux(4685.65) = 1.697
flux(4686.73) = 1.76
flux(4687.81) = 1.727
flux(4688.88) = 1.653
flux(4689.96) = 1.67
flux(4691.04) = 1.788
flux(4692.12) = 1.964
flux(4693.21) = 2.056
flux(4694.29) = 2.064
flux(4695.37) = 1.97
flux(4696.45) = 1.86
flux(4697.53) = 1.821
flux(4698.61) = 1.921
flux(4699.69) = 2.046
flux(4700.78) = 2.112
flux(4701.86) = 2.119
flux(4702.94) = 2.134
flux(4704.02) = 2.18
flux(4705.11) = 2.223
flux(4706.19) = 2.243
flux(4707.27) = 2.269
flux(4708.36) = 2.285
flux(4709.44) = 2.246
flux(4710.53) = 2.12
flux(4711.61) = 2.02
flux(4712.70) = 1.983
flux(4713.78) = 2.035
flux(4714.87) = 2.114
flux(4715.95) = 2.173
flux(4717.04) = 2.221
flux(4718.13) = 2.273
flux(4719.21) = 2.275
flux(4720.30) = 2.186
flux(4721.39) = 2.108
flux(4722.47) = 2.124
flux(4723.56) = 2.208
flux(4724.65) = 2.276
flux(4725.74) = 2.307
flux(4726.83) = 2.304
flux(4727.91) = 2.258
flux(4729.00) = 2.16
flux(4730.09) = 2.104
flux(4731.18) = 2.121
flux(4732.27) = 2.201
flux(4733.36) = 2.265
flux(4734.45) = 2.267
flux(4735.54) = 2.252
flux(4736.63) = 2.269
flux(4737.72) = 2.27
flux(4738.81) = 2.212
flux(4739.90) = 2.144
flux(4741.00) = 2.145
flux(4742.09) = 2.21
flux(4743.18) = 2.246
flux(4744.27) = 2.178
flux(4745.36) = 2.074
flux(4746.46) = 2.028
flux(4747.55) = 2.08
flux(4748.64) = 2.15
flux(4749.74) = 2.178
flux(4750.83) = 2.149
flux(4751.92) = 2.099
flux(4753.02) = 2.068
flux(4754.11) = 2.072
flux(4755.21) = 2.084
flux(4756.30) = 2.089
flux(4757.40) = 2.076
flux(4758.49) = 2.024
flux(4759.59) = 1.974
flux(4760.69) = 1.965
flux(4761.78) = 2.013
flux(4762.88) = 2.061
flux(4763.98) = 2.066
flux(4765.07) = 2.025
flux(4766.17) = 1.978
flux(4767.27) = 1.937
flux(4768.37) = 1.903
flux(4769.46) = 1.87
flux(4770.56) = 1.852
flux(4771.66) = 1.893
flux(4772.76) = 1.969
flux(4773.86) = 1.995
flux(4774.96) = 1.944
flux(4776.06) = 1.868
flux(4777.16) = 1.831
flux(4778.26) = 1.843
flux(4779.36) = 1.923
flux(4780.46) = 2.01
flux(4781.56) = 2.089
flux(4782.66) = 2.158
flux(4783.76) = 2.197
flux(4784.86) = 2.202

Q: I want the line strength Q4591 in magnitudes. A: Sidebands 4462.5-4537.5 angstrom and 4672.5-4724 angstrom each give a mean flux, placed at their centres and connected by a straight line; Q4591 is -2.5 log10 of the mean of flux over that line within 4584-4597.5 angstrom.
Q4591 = -0.24 mag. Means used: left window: 1.78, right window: 1.97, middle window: 2.34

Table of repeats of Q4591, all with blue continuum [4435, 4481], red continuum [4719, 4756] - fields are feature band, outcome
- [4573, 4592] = -0.14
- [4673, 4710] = 0.12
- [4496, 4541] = 0.10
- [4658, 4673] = 0.06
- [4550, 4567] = -0.20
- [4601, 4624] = -0.13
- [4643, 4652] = -0.07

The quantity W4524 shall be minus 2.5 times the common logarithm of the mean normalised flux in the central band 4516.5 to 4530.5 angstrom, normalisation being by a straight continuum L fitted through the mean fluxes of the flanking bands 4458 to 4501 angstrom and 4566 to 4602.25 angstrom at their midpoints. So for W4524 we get 0.336 mag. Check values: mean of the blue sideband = 1.84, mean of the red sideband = 2.28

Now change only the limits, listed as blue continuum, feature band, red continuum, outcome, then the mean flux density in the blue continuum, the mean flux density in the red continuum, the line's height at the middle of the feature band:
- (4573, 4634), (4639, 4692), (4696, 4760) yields 0.12 mag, 2.3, 2.15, 2.22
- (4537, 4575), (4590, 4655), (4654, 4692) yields -0.13 mag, 2.17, 1.9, 2.01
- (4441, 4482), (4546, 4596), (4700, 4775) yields -0.14 mag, 1.93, 2.12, 2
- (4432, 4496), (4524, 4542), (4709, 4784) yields 0.19 mag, 1.82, 2.1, 1.89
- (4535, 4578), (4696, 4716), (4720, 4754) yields 0.04 mag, 2.16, 2.18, 2.18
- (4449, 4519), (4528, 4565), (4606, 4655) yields 0.02 mag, 1.9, 2.24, 2.05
